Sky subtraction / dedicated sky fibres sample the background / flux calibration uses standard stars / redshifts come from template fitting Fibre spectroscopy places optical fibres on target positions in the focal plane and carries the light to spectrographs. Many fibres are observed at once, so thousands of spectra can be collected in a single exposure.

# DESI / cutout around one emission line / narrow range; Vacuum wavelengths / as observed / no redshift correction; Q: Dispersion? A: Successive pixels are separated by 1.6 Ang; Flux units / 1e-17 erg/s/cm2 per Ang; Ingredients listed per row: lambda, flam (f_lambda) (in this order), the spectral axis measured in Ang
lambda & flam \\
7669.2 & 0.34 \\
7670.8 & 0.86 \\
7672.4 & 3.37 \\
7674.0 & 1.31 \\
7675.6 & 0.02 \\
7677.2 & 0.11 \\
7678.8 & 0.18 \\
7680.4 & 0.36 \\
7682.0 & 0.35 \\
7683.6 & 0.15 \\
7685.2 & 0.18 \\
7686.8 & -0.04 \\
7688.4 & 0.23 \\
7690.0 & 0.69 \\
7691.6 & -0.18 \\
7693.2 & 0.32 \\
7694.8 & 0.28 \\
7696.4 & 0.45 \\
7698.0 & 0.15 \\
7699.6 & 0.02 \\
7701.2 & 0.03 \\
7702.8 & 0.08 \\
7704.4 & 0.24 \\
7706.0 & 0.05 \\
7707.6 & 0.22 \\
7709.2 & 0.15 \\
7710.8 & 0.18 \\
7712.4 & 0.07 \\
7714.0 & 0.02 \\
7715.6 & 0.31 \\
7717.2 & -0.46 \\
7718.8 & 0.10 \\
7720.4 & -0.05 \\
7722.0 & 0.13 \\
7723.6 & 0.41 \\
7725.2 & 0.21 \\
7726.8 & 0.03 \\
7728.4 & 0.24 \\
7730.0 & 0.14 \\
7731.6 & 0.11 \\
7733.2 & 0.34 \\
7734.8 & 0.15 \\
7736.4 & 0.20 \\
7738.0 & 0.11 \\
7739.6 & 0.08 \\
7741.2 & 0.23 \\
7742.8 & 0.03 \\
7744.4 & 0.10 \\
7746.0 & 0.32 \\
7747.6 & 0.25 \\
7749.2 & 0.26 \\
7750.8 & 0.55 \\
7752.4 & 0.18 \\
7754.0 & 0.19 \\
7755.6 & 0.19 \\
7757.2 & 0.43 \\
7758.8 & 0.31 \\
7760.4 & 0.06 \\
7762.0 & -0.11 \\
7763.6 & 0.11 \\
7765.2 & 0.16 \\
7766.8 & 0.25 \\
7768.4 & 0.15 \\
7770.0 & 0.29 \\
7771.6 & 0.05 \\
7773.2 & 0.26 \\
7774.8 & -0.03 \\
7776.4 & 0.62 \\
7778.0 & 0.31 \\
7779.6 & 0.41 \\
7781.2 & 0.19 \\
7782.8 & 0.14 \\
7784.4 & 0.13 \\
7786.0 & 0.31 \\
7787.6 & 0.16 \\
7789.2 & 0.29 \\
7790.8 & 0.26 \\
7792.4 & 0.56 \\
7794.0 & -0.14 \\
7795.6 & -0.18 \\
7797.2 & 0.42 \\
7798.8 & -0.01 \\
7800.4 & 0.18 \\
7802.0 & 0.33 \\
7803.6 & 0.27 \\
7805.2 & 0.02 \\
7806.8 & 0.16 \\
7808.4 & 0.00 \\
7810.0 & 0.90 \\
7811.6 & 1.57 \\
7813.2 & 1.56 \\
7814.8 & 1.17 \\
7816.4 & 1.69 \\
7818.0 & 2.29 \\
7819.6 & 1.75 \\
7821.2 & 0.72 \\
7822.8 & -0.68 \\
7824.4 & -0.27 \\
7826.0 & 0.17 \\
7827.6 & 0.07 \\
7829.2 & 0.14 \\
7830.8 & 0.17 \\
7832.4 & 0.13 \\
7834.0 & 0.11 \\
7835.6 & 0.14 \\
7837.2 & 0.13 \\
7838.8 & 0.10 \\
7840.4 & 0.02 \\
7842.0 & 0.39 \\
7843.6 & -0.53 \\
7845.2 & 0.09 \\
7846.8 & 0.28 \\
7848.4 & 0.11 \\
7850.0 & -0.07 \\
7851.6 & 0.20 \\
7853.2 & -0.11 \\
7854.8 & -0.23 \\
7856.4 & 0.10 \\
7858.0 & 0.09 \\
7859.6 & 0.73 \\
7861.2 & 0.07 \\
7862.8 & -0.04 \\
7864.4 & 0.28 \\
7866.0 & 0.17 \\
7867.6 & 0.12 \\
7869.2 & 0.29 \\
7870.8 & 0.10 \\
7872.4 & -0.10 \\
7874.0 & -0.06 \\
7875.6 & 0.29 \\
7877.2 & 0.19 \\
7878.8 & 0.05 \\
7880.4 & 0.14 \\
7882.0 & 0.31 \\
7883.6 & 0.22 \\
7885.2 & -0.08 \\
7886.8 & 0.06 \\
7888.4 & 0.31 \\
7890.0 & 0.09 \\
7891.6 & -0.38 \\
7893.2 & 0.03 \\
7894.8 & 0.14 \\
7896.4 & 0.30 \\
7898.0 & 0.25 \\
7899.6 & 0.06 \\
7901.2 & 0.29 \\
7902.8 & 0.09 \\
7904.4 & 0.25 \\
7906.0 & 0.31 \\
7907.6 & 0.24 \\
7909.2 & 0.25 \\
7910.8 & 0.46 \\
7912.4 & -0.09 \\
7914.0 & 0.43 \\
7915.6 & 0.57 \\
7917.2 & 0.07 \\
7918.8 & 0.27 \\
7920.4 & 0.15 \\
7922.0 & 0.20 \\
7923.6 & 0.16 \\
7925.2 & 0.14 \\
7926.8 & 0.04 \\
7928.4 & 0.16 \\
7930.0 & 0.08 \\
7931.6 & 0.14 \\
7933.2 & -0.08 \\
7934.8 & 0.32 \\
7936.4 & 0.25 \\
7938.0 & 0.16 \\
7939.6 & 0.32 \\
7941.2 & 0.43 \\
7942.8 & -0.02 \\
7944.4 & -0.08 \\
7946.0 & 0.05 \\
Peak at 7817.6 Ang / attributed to [O II] 3727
